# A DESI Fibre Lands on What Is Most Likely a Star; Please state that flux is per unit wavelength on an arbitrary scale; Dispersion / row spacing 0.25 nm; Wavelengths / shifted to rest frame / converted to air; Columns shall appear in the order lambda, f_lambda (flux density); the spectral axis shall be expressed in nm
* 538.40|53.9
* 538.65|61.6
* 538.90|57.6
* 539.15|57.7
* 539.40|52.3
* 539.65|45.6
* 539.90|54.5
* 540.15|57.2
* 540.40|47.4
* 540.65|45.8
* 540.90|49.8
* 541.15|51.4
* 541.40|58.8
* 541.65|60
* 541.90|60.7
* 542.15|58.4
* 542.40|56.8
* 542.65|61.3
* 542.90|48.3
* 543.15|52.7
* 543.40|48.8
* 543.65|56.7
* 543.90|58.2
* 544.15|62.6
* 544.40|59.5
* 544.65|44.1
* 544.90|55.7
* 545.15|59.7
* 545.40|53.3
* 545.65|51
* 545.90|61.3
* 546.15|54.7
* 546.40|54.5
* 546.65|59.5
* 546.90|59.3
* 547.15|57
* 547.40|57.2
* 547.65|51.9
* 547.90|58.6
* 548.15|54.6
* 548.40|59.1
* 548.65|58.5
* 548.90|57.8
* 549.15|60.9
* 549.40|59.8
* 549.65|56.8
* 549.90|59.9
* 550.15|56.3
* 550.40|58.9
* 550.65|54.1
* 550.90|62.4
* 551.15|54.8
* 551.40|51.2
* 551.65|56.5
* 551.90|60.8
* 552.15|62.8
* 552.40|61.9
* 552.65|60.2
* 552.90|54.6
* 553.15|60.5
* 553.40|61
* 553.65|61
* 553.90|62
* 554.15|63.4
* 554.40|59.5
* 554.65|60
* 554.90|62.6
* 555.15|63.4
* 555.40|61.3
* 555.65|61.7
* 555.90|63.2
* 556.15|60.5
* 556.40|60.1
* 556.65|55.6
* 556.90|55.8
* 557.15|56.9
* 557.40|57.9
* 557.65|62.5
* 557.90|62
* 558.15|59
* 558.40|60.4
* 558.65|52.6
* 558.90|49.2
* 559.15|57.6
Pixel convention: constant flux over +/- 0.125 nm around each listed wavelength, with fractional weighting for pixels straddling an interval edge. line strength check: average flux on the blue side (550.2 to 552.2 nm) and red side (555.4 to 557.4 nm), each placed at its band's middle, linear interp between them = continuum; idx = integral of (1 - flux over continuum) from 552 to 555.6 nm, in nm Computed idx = -0.17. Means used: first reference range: 57.4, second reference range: 59.2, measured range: 61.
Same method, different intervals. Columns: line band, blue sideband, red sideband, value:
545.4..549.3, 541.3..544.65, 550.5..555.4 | 0.068 nm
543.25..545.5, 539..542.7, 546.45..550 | 0.026 nm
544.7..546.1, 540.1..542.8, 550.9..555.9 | 0.032 nm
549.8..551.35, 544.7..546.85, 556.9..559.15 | -0.024 nm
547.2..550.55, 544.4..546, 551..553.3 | -0.072 nm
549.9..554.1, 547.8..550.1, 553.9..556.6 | 0.074 nm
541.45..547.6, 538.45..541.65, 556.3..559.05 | -0.194 nm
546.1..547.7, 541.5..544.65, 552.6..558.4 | 0.029 nm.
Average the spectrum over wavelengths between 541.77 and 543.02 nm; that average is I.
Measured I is 57.1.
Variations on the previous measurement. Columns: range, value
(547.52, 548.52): 56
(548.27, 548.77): 58.8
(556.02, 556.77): 58.8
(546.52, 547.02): 59.4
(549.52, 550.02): 58.3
